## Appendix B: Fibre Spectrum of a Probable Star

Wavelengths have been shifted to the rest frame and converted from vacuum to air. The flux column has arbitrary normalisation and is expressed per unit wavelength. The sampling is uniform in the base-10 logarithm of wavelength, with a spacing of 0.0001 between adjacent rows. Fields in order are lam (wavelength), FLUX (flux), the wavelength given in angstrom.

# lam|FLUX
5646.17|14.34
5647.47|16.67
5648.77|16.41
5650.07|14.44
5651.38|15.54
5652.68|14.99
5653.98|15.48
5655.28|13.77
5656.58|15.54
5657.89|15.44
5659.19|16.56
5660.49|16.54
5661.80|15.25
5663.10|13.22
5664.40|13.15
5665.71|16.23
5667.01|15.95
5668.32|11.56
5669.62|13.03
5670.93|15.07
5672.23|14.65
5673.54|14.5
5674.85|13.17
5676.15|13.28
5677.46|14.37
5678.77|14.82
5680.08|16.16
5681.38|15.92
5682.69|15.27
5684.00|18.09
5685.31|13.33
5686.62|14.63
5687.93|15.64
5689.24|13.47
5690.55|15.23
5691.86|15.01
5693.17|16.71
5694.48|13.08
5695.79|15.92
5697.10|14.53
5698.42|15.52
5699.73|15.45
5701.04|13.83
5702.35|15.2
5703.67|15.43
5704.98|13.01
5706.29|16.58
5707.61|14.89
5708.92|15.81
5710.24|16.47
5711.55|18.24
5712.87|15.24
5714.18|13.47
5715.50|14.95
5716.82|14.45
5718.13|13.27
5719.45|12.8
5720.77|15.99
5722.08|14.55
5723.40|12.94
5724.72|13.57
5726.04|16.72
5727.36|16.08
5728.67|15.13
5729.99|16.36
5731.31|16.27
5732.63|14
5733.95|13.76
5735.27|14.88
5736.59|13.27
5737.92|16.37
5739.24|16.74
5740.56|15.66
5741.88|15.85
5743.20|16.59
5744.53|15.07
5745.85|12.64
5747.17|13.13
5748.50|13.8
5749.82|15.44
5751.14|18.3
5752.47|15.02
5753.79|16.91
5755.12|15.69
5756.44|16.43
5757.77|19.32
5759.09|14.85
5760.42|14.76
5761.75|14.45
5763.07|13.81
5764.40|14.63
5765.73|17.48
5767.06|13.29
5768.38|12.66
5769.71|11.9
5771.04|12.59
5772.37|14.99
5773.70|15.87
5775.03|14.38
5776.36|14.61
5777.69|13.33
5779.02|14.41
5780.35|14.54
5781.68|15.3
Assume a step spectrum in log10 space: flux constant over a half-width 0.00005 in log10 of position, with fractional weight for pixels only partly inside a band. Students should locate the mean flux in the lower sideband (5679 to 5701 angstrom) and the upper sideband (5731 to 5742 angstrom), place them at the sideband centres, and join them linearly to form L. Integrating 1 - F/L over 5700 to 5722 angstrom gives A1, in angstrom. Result 0.3 angstrom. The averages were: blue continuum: 15.2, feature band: 15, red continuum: 15.1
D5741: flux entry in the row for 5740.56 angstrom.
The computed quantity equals 15.66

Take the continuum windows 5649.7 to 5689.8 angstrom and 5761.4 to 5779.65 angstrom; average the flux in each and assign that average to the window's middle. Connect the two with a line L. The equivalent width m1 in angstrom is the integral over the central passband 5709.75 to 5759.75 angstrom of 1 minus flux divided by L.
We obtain -3.0 angstrom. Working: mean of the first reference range 14.8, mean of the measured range 15.3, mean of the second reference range 14.2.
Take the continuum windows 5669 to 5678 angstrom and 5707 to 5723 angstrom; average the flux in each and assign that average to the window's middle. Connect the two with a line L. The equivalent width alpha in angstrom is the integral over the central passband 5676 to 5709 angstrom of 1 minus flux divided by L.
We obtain -1.4 angstrom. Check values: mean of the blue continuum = 14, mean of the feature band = 15.1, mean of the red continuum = 15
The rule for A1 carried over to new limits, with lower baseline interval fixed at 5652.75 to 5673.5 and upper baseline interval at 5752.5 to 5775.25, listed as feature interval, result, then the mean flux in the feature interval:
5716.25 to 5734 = 0.2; 14.7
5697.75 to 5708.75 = -0.1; 15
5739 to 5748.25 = 0.0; 15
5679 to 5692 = -0.4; 15.3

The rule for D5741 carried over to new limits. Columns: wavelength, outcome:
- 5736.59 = 13.27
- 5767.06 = 13.29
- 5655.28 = 13.77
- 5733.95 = 13.76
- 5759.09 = 14.85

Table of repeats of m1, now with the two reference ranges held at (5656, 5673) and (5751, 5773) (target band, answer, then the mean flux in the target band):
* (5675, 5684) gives -0.2 angstrom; 15.1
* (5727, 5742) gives -0.4 angstrom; 15.3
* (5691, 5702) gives -0.1 angstrom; 15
